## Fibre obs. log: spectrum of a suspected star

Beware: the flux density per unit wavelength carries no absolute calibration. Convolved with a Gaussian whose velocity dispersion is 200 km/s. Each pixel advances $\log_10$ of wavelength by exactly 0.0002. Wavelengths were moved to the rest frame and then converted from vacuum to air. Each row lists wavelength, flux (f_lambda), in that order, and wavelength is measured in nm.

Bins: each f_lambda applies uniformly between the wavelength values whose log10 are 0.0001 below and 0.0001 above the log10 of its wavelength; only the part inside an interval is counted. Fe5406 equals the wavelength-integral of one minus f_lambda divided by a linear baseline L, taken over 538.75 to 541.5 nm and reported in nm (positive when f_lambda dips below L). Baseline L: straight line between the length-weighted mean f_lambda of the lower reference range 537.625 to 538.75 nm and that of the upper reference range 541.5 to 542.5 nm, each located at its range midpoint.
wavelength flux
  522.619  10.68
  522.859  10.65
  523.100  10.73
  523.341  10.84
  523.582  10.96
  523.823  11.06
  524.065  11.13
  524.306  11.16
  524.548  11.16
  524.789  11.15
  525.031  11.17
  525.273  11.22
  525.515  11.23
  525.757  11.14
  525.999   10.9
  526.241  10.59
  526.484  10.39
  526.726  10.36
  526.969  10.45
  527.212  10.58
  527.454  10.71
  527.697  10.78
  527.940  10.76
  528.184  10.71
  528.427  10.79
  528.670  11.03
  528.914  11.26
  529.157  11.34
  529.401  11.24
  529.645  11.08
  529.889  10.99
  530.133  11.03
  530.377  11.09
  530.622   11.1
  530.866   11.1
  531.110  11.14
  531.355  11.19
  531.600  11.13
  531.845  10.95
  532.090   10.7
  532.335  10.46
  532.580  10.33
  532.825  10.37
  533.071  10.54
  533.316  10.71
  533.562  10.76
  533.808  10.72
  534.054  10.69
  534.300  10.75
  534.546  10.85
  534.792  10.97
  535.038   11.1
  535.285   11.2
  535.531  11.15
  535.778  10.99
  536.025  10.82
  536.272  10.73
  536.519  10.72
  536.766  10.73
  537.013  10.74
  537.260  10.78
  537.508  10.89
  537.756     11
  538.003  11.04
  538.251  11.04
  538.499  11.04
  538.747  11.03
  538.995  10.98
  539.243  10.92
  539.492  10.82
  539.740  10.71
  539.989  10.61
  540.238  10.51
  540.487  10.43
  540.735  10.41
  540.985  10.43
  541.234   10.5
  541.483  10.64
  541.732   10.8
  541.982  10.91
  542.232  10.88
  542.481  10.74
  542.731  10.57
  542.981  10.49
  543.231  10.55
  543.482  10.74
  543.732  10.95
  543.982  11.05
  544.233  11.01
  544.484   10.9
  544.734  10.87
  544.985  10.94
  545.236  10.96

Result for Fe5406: 0.07 nm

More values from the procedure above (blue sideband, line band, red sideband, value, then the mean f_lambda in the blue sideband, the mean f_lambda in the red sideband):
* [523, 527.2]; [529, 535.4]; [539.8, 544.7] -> -0.05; 10.9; 10.7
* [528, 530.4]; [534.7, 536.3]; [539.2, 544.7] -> -0.02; 11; 10.7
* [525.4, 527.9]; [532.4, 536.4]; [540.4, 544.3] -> -0.03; 10.7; 10.7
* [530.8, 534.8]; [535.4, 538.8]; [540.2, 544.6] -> -0.05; 10.8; 10.7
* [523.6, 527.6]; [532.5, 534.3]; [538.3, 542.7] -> 0.03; 10.9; 10.7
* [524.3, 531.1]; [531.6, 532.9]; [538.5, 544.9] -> 0.03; 10.9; 10.7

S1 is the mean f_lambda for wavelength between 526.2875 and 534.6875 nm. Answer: 10.8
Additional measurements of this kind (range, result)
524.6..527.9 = 10.8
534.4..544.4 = 10.8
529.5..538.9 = 10.9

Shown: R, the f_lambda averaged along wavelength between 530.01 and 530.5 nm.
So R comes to 11.1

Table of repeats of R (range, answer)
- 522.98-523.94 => 10.9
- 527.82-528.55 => 10.8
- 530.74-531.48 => 11.1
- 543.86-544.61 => 11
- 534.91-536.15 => 11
